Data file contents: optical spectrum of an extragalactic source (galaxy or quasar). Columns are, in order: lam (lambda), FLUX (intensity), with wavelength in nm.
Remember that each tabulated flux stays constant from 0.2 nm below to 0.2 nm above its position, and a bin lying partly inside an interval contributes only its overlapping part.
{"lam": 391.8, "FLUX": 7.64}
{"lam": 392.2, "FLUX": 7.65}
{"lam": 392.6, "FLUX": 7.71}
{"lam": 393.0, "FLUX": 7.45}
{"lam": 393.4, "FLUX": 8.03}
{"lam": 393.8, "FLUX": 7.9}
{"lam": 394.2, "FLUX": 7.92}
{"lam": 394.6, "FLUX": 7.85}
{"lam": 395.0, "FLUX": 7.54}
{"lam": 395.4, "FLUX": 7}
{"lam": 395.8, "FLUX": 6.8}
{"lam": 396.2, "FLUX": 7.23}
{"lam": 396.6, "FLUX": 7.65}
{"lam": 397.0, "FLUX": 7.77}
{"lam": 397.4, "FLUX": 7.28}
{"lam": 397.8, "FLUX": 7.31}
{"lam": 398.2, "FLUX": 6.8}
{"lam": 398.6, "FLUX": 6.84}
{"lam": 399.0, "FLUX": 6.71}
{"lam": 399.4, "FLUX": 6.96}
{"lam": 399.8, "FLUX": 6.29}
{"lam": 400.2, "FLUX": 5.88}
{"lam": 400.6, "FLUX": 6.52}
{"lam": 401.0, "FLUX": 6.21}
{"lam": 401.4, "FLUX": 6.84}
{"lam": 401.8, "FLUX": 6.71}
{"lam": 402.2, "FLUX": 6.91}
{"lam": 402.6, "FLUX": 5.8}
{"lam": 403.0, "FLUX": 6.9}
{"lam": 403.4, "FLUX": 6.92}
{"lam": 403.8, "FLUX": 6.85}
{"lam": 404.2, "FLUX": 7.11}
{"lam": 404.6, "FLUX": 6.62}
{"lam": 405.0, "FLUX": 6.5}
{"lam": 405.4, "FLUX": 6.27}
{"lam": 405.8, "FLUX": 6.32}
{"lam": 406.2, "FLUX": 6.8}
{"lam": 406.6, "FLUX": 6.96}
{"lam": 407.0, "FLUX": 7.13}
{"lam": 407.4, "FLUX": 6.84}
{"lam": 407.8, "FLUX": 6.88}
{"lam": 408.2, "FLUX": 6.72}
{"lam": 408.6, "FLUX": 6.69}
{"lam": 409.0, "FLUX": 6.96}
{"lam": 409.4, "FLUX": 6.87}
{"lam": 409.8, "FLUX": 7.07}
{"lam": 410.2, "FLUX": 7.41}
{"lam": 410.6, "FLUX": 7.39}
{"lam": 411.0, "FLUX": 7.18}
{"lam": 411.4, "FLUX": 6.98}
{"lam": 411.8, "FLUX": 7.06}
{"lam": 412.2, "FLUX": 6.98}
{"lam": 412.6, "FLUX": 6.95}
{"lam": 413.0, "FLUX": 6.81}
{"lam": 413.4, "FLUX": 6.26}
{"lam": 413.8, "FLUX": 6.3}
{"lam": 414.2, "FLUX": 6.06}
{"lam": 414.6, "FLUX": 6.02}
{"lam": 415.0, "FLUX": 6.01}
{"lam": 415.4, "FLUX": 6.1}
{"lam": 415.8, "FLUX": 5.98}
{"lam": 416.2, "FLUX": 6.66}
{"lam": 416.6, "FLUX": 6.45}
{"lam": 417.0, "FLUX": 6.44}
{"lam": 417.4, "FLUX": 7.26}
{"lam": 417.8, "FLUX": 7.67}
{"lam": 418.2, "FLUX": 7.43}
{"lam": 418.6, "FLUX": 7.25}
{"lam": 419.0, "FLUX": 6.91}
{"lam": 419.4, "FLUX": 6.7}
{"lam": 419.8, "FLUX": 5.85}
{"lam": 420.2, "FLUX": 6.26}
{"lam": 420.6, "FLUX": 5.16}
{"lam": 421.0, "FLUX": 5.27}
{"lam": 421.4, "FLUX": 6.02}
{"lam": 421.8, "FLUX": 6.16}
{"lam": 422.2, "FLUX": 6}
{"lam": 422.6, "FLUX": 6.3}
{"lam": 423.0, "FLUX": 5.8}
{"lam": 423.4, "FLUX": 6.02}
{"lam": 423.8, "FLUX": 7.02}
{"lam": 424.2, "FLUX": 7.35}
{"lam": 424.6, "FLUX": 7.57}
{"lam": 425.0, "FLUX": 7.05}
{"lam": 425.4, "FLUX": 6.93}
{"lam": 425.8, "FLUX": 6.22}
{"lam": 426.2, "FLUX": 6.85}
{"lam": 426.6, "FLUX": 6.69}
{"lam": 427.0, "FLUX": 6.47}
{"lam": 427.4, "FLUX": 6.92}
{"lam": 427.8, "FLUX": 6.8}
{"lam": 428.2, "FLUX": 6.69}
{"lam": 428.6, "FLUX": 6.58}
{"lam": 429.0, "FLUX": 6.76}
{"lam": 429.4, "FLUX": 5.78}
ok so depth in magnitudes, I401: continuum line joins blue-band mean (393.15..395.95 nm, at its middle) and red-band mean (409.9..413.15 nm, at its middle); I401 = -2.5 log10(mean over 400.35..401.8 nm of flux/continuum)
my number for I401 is 0.14 mag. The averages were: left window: 7.59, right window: 7.1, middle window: 6.53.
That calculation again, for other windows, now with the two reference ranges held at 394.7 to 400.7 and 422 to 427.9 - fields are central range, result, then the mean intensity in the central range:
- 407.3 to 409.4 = 0.01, 6.82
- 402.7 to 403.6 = 0.02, 6.79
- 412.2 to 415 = 0.06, 6.41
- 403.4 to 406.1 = 0.04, 6.64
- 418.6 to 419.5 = -0.03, 6.92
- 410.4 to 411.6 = -0.05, 7.18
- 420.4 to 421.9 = 0.19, 5.62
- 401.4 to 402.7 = 0.06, 6.58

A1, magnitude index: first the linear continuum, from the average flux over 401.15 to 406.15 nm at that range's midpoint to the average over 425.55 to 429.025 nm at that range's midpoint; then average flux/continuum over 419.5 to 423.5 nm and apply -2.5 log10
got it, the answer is 0.13 mag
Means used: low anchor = 6.65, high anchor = 6.66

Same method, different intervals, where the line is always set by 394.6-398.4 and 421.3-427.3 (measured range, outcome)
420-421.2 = 0.20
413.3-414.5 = 0.11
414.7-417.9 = 0.04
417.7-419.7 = -0.06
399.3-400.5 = 0.14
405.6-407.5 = 0.04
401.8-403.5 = 0.08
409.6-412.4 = -0.04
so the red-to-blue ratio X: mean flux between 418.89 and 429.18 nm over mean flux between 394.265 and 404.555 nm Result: 0.94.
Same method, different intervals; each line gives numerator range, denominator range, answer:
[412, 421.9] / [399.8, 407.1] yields 0.97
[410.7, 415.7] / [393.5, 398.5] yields 0.88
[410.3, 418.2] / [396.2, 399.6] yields 0.93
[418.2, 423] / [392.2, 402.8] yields 0.88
